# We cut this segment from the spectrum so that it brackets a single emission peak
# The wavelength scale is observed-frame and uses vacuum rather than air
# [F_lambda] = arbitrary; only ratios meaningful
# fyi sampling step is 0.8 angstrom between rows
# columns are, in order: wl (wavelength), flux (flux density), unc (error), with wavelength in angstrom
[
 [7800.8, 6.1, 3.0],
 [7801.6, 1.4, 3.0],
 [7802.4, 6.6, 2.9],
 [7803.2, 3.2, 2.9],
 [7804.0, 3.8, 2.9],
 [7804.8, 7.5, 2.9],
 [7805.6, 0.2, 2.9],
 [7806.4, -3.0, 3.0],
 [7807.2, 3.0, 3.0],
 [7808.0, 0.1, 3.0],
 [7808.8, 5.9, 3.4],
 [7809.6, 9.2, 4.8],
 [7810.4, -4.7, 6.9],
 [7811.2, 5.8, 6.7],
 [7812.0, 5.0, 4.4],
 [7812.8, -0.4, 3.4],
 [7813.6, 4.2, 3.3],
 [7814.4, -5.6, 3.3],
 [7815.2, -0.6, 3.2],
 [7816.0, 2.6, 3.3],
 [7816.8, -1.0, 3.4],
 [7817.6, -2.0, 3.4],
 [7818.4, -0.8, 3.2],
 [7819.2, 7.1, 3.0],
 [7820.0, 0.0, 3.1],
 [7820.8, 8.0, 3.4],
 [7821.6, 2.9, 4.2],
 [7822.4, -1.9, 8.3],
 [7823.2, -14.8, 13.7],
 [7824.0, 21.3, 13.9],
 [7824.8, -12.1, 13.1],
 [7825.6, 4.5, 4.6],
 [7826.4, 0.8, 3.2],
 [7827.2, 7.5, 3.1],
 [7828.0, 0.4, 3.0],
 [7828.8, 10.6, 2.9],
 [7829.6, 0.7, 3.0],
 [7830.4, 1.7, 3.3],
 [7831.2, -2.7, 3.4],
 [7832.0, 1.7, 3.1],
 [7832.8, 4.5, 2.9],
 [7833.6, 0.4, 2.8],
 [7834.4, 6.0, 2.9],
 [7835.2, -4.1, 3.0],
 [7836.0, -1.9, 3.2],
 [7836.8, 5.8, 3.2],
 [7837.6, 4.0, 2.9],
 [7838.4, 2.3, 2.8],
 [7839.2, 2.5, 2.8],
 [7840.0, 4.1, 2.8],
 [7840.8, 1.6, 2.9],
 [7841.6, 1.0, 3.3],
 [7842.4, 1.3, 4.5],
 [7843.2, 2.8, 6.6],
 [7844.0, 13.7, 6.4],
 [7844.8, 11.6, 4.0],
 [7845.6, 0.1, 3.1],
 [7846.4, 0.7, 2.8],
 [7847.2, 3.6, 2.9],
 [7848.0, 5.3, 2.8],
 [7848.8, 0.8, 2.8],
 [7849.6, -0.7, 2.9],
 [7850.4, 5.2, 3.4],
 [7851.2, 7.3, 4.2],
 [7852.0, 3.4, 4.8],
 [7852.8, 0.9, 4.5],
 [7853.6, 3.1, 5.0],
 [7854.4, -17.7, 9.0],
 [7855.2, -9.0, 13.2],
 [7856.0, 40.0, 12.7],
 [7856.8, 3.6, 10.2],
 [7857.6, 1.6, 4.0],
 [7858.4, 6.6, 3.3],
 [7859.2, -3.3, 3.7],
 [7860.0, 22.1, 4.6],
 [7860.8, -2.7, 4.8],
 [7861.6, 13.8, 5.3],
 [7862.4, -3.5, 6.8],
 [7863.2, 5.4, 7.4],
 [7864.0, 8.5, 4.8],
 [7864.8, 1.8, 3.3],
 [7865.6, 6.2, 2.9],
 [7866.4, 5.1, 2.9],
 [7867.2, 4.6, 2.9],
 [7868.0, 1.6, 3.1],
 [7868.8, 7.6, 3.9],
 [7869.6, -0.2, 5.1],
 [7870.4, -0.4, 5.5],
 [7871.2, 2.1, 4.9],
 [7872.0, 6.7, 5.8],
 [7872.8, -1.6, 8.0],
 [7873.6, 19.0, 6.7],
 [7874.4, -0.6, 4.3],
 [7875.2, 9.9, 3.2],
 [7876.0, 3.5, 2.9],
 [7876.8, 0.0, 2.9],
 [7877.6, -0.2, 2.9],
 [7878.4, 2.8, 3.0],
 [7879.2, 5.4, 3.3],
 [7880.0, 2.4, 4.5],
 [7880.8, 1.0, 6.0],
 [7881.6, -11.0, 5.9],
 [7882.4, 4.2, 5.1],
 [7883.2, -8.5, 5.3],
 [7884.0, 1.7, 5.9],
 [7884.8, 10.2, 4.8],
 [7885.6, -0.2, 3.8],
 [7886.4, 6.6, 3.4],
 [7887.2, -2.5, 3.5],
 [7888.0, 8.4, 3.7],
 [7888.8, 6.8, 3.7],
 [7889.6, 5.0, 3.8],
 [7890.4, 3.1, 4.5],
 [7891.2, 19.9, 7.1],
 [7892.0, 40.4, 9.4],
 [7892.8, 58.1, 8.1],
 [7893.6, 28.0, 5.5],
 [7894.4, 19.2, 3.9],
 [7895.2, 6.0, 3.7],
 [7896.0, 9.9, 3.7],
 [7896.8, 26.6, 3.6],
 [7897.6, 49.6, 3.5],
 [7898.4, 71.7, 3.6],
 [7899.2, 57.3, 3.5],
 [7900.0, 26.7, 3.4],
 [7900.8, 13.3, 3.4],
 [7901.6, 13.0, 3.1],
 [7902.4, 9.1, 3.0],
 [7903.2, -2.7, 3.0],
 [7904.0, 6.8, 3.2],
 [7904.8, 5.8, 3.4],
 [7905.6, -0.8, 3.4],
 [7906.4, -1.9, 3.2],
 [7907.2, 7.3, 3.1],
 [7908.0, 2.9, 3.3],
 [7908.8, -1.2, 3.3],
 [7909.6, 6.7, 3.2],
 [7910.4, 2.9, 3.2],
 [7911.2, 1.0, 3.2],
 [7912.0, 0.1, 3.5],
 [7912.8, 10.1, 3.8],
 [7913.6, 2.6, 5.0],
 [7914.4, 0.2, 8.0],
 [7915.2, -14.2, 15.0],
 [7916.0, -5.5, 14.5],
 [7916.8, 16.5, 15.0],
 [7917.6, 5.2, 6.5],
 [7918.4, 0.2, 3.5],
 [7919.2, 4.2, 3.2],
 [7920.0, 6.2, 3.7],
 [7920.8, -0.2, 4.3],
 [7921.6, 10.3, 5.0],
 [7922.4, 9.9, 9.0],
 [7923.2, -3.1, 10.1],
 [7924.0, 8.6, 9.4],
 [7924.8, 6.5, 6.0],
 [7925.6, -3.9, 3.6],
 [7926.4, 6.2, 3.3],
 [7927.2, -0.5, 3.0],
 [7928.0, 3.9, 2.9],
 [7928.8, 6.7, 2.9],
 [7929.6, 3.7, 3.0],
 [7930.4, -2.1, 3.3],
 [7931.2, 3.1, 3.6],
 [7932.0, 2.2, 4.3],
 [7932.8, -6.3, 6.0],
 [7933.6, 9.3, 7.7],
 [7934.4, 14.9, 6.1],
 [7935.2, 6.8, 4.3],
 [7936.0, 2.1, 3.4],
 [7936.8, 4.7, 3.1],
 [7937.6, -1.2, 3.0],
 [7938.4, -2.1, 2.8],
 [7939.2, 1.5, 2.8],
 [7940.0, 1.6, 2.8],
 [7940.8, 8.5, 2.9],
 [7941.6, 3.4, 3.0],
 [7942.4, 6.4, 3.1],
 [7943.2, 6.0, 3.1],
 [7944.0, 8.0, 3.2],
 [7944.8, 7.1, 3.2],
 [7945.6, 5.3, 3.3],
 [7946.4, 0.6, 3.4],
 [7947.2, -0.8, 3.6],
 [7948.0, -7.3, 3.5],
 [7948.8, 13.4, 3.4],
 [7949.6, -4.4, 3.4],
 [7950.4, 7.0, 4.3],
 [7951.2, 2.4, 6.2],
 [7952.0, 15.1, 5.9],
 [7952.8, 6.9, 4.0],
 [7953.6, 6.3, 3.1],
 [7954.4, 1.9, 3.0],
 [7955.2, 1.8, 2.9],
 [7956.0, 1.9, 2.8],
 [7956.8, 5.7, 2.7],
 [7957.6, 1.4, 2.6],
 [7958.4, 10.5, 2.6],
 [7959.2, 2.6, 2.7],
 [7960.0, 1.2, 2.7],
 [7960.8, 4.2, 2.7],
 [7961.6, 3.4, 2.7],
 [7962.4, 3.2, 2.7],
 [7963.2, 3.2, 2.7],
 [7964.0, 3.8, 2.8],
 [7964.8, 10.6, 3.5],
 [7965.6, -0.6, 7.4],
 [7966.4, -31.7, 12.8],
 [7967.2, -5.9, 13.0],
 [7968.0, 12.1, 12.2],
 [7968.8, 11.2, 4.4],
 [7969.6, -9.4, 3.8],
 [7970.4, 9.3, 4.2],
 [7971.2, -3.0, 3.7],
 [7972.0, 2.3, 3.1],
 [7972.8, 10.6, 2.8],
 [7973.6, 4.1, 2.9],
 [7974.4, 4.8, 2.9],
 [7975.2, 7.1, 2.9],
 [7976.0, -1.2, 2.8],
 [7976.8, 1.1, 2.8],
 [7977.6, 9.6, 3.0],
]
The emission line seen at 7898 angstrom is [O II]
